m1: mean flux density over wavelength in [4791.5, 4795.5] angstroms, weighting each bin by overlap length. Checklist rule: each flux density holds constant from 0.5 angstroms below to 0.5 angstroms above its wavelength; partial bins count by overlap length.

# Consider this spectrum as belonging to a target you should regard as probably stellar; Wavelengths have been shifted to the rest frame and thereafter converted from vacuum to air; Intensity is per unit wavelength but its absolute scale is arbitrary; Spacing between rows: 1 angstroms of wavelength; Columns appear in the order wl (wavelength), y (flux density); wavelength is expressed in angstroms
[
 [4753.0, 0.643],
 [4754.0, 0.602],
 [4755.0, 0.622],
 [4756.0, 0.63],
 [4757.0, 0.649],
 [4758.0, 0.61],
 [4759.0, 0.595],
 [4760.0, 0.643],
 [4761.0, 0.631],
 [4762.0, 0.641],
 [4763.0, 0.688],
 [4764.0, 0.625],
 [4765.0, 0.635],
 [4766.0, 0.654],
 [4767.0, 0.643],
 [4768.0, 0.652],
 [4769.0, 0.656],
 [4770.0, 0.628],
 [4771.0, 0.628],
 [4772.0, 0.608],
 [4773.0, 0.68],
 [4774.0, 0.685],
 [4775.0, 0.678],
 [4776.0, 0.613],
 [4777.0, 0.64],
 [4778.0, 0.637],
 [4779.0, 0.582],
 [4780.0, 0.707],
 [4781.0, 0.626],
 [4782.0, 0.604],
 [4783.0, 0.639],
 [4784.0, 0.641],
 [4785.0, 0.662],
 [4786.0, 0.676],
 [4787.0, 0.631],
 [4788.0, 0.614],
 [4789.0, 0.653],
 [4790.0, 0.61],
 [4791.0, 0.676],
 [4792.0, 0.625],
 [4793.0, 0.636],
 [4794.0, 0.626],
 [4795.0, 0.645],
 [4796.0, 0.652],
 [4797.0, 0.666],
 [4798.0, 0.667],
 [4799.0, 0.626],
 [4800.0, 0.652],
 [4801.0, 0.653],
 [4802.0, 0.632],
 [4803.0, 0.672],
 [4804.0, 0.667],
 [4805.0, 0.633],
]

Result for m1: 0.633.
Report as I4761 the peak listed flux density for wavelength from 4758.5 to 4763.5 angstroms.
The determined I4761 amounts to 0.688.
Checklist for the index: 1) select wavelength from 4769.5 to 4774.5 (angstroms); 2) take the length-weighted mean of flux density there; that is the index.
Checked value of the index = 0.646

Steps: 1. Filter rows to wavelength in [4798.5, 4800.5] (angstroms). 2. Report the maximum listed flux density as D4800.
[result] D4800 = 0.652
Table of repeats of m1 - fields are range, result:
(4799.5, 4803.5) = 0.652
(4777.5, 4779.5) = 0.609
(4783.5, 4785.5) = 0.651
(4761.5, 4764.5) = 0.651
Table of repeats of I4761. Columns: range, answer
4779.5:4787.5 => 0.707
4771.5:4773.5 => 0.68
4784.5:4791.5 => 0.676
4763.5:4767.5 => 0.654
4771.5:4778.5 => 0.685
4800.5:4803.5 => 0.672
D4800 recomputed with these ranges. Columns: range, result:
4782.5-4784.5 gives 0.641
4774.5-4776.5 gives 0.678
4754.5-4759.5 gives 0.649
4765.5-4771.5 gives 0.656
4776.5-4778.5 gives 0.64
